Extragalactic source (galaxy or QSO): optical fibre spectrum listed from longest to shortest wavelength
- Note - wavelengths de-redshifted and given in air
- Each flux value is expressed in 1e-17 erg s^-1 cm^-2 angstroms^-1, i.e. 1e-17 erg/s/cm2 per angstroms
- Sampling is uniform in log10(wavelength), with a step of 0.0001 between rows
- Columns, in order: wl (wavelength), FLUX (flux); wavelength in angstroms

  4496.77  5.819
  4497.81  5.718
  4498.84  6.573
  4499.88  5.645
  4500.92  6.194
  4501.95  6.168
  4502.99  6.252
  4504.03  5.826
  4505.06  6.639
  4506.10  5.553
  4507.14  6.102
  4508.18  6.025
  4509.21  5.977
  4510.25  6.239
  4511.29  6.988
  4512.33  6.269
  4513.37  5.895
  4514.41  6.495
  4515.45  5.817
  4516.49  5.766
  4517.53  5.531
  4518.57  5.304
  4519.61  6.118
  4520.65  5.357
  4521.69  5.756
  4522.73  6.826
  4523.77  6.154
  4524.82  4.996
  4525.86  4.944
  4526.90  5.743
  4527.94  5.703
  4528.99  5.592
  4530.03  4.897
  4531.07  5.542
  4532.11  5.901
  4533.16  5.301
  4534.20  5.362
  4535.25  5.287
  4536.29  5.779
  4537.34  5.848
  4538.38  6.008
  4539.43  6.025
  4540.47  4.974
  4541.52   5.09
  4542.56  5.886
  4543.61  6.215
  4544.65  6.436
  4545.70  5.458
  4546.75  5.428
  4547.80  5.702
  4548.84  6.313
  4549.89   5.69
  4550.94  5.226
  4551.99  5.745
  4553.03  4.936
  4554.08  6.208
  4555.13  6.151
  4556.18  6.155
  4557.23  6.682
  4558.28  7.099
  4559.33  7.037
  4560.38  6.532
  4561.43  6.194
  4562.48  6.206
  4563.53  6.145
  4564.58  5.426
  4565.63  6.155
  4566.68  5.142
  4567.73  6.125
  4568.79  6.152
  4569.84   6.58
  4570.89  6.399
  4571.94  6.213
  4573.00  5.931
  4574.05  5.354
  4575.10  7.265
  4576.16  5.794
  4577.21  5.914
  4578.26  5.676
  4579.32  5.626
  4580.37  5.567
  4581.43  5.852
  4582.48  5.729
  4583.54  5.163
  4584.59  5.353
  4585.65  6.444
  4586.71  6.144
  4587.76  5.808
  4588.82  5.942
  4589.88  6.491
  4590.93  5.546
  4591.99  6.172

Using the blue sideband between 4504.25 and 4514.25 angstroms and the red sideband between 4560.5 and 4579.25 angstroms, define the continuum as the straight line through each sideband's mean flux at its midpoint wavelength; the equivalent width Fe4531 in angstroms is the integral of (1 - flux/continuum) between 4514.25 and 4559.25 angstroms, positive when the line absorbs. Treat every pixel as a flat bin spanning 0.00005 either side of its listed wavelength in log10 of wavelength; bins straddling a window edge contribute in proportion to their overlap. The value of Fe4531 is 2.6 angstroms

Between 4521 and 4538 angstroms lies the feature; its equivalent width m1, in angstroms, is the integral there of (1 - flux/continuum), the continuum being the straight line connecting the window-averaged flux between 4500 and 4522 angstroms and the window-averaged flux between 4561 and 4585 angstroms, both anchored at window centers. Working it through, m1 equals 1.1 angstroms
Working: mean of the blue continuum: 6.01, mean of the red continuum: 5.91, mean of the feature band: 5.6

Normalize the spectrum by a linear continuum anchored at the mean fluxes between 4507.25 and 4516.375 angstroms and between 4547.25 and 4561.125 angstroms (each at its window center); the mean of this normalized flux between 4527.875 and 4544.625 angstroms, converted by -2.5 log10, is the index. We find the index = 0.10 mag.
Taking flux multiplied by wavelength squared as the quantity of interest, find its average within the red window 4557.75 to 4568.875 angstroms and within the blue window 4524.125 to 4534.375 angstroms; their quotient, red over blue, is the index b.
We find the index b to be 1.16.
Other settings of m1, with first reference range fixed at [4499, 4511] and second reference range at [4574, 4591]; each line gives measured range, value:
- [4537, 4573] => -0.19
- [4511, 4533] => 1.00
